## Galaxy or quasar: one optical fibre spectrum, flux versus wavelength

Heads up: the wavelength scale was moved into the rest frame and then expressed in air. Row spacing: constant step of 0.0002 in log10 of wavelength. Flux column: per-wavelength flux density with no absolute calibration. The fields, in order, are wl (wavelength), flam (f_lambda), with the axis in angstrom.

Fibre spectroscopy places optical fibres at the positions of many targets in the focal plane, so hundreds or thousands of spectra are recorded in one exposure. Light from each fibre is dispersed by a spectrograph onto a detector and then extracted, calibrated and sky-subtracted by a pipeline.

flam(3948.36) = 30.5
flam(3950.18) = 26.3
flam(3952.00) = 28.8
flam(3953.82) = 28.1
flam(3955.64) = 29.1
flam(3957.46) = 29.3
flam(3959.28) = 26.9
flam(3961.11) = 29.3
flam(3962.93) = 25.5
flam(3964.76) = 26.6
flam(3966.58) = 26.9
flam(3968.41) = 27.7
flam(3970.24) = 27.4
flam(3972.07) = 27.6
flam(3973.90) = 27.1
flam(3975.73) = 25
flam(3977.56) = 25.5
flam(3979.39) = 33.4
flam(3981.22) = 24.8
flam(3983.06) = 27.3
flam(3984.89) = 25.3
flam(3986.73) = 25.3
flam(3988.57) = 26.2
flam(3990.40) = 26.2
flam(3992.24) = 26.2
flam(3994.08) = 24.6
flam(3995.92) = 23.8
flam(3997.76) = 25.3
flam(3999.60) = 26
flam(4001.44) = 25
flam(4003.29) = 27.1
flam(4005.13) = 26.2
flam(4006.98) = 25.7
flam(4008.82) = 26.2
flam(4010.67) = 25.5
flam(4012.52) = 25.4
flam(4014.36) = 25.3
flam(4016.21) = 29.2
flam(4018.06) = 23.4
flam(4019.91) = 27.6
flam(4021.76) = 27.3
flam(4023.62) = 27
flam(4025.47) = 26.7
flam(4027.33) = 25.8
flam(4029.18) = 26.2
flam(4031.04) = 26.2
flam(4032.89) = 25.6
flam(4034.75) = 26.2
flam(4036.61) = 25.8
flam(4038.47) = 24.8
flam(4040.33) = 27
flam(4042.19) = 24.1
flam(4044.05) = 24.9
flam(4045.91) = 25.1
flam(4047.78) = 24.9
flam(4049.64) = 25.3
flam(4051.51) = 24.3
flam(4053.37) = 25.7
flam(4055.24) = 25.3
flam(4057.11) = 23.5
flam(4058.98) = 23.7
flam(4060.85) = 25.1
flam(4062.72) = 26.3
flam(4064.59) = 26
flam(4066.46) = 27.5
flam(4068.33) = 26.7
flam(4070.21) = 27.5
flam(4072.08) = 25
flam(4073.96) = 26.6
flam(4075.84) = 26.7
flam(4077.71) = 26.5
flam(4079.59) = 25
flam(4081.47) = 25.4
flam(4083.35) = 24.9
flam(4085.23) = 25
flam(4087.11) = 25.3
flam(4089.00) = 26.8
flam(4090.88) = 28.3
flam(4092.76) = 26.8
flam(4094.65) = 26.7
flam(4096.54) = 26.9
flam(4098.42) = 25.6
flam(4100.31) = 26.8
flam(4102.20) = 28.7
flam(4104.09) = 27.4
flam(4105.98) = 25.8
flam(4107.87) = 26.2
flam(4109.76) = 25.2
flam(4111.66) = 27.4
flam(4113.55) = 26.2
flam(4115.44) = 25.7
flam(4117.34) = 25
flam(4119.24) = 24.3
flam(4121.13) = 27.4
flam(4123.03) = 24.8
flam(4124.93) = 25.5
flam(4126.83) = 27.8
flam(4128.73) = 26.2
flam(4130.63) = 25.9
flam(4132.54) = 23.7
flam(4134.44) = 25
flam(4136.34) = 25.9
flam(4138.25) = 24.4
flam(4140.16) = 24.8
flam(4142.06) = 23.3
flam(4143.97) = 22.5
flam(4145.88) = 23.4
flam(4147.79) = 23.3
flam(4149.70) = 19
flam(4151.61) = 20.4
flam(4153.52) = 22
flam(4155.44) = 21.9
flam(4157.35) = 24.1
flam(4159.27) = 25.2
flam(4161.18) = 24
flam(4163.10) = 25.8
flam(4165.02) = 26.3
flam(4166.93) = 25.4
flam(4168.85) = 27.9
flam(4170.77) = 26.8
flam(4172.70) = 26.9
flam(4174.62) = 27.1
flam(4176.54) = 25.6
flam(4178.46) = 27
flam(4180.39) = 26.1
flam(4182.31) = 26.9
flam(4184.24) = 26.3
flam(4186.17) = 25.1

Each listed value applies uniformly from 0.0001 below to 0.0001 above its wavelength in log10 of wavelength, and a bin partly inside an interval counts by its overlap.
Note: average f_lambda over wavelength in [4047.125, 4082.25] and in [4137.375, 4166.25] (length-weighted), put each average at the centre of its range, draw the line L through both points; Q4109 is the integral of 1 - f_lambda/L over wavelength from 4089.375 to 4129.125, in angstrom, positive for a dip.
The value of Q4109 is -3.1 angstrom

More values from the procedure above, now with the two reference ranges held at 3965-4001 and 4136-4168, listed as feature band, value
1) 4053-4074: -0.5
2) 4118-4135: -1.1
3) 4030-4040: -0.1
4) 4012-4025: -0.4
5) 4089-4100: -1.0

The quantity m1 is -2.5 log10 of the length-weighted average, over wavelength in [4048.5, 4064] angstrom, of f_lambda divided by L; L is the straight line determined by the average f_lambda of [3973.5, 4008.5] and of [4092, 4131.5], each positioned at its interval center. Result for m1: 0.054 mag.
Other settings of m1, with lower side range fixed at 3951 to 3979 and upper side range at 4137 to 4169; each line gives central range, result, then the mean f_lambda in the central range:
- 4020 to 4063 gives 0.017 mag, 25.5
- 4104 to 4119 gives -0.062 mag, 25.9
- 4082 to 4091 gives -0.034 mag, 25.8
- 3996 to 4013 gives 0.040 mag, 25.7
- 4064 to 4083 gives -0.041 mag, 26.3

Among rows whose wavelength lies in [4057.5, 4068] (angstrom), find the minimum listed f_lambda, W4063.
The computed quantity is 23.7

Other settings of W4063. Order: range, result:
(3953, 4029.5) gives 23.4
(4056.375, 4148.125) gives 22.5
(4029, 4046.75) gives 24.1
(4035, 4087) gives 23.5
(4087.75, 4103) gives 25.6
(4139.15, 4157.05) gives 19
